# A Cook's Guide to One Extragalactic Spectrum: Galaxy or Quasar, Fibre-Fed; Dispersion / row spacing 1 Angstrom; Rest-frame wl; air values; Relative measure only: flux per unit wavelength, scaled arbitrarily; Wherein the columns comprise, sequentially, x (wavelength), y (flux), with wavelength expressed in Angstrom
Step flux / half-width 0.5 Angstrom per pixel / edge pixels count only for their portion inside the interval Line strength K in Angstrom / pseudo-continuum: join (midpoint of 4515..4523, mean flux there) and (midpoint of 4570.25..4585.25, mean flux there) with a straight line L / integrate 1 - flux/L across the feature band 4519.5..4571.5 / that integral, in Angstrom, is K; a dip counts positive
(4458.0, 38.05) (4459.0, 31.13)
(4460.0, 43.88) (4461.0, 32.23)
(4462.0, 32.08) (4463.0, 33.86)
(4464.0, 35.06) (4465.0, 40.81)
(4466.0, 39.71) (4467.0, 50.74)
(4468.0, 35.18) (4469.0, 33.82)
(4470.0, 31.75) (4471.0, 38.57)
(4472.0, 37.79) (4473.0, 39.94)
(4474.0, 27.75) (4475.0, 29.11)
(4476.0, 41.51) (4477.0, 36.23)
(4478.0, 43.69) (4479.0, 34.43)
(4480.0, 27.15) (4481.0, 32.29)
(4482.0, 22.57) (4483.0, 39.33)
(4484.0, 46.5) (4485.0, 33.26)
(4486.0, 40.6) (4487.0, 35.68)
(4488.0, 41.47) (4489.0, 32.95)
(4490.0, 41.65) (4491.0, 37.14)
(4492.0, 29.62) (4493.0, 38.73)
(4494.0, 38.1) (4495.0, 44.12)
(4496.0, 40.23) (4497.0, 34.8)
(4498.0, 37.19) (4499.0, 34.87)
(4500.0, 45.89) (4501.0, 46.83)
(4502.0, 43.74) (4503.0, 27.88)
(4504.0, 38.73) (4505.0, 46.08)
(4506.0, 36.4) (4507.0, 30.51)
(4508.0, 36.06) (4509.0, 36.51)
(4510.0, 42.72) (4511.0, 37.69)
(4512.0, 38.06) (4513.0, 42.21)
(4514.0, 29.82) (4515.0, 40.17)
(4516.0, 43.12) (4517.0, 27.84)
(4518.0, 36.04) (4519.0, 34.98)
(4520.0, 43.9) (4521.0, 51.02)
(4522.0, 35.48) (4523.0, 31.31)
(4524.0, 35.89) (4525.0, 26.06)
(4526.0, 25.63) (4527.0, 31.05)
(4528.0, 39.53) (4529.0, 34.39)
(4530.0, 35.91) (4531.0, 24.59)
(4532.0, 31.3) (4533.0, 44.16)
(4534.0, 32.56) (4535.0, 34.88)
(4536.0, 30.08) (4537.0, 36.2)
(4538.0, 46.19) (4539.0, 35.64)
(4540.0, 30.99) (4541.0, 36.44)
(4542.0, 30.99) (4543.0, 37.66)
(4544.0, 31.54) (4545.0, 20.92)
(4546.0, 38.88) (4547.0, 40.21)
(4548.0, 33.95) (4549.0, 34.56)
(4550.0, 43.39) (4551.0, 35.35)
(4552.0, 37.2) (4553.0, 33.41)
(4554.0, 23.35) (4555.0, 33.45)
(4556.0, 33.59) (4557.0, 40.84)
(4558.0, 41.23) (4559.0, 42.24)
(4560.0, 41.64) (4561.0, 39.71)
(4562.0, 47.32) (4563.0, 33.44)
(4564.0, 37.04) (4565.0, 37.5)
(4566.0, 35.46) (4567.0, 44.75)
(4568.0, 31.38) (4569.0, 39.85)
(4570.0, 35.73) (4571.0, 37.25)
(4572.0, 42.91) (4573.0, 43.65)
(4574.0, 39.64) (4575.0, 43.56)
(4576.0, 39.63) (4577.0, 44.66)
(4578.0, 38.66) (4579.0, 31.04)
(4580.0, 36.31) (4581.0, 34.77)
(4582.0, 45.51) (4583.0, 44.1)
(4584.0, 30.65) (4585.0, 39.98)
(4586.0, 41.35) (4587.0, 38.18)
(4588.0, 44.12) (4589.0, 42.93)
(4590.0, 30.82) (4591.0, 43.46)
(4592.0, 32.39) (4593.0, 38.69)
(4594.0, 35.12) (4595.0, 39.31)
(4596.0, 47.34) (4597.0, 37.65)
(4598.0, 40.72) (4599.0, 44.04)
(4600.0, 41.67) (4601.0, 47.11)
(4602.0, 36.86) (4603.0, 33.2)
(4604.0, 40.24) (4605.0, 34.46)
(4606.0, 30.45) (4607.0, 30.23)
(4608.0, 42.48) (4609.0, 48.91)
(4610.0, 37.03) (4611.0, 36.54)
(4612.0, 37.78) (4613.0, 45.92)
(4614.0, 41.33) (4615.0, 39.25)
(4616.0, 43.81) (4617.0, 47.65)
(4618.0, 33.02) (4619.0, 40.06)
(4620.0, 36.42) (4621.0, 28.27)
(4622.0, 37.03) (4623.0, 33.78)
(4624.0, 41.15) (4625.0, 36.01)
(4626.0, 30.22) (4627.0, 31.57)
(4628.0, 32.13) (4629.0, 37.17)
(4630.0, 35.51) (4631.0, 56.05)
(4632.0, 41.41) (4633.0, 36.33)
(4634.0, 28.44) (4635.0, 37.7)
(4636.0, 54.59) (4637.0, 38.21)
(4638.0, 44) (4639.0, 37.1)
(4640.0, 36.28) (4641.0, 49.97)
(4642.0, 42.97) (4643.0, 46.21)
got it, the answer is 4.0 Angstrom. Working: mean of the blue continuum 38.5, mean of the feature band 35.9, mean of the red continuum 39.4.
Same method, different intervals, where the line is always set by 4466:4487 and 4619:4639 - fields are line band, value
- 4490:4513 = -1.3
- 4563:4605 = -2.1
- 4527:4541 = 0.7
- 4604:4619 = -0.7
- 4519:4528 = 0.3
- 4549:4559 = 0.3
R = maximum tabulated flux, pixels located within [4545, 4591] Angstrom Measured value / 47.32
